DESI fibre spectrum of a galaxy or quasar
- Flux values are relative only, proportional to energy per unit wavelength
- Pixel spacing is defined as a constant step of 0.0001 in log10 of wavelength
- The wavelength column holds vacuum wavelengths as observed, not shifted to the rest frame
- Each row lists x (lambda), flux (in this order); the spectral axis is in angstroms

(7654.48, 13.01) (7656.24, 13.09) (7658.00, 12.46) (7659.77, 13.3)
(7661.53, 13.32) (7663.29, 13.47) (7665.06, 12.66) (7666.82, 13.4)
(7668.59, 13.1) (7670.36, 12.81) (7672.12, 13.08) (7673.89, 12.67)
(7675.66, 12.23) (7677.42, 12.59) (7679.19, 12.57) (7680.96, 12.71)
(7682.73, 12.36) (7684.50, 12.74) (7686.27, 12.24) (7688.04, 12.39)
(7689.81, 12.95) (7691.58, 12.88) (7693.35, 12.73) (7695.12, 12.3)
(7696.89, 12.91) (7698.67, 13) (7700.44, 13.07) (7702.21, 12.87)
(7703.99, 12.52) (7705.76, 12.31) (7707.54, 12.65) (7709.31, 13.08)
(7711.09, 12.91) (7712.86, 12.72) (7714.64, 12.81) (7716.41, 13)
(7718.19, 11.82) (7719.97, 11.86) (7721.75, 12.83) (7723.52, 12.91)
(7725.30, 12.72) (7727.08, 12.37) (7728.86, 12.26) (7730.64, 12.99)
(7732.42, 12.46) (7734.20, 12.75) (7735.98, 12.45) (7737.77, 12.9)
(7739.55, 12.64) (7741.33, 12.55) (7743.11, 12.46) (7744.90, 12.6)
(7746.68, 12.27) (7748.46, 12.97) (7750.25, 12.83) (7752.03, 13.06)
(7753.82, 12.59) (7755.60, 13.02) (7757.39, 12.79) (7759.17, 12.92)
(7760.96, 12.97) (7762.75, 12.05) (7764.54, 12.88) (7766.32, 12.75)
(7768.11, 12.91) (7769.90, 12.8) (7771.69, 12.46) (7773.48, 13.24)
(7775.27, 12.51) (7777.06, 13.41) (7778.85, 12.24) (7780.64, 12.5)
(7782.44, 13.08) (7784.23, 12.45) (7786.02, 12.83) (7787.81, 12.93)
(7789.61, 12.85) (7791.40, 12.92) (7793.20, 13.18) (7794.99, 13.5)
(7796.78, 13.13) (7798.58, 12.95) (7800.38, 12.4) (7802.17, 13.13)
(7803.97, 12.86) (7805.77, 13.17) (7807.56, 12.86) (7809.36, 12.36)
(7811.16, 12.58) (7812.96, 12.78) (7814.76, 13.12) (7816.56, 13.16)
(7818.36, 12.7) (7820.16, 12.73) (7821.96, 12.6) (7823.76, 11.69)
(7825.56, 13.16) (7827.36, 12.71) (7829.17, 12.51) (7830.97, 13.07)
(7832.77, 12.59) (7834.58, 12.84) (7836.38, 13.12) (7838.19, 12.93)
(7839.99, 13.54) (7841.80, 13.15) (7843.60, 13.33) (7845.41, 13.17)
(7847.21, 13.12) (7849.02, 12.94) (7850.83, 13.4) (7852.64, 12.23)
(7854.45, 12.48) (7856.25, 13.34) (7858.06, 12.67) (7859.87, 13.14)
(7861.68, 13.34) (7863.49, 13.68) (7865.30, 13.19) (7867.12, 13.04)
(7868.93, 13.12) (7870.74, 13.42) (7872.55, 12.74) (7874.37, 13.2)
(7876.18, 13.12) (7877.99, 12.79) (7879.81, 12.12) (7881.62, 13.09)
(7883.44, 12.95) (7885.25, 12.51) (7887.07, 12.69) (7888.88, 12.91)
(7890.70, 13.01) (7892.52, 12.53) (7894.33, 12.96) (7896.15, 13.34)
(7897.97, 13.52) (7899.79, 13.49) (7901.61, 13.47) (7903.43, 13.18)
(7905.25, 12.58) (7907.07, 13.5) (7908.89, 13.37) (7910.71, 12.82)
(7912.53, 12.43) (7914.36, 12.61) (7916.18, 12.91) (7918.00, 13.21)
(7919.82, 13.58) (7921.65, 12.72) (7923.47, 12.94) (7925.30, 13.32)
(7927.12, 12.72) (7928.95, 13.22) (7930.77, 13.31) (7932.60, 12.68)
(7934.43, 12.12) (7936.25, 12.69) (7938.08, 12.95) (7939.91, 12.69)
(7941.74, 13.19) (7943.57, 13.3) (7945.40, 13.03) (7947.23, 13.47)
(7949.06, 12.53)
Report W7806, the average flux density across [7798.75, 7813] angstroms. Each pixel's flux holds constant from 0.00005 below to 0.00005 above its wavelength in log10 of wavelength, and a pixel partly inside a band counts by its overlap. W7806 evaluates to 12.8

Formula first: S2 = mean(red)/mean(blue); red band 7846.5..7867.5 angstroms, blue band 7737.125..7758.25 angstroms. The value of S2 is 1.0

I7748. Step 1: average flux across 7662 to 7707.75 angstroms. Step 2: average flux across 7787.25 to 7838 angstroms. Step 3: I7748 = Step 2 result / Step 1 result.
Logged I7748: 1.0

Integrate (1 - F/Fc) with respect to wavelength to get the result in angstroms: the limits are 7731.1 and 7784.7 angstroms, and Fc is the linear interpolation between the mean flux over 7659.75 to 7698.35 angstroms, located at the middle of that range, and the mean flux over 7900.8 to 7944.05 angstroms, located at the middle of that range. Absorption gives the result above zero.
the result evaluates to 0.5 angstroms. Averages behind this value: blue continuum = 12.8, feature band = 12.7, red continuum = 13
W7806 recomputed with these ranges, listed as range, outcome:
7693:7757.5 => 12.7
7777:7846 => 12.9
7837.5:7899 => 13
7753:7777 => 12.8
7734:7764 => 12.7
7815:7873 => 13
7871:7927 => 13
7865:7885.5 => 12.9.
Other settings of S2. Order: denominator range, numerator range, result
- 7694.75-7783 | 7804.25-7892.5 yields 1.02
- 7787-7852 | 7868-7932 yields 1.01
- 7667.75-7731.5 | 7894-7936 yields 1.03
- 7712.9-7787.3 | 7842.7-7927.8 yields 1.03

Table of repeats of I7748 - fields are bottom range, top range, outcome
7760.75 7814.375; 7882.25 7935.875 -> 1.01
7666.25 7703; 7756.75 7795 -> 1.01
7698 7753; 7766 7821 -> 1.02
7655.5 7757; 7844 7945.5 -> 1.02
